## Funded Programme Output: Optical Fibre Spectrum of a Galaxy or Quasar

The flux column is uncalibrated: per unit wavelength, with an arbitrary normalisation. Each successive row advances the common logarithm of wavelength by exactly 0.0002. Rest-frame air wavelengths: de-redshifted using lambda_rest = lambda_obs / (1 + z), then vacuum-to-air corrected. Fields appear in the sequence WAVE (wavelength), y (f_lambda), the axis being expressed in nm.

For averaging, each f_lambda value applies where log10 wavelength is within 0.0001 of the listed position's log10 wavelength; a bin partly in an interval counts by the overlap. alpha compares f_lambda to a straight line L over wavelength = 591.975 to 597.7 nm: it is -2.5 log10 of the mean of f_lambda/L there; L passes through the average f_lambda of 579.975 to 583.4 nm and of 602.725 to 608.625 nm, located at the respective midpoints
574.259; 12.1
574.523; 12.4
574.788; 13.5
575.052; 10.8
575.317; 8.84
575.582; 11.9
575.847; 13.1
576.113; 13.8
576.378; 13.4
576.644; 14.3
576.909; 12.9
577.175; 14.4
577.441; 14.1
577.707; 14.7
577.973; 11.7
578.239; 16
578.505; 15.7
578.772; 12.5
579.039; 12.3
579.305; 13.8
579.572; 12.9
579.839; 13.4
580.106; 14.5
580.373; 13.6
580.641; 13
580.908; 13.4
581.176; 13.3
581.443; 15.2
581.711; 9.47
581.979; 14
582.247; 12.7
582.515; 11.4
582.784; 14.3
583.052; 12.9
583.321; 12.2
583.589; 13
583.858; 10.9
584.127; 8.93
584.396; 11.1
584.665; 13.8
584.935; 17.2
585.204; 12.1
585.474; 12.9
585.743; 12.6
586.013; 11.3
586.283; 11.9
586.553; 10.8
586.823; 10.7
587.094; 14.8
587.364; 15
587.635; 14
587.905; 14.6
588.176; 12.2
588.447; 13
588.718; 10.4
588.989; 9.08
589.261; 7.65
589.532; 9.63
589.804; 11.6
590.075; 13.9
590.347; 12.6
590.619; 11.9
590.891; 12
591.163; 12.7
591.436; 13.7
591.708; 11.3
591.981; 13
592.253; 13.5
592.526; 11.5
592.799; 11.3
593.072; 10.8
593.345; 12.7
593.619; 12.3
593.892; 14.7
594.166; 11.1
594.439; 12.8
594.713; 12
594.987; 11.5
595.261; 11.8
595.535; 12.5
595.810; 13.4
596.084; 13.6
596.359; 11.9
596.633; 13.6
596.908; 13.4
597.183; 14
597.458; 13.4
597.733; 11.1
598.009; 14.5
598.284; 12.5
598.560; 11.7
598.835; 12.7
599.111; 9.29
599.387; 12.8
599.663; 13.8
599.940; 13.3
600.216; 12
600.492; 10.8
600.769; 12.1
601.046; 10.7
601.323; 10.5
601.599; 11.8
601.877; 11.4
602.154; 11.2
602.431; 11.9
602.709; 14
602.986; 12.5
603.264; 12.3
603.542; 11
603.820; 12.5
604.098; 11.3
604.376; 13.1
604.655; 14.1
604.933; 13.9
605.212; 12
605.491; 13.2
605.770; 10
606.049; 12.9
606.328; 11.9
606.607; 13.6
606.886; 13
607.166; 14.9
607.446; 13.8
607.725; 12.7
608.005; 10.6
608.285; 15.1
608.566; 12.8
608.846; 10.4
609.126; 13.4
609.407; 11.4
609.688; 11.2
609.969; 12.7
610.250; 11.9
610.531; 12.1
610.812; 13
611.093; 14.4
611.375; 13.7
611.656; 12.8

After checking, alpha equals 0.03 mag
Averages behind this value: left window 13.1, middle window 12.6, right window 12.8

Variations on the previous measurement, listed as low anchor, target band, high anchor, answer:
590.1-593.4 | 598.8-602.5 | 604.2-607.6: 0.09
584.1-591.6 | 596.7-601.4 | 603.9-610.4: 0.01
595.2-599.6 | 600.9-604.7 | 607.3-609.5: 0.06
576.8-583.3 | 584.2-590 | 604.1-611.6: 0.09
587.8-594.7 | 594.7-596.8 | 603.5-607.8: -0.03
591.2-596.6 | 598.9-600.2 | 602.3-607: 0.02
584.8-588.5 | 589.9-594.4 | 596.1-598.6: 0.05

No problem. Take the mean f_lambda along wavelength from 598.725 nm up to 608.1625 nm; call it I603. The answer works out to 12.3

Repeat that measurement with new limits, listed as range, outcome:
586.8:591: 12.1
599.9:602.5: 11.5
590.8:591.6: 12.8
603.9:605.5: 12.9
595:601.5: 12.4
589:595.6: 12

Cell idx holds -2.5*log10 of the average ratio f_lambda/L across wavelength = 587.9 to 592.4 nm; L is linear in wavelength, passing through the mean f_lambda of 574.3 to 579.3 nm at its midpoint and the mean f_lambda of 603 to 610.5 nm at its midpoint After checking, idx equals 0.09 mag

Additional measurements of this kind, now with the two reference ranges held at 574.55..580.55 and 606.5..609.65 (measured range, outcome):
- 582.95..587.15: 0.08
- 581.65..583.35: 0.05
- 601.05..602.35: 0.15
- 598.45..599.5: 0.12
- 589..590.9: 0.18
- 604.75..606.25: 0.04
